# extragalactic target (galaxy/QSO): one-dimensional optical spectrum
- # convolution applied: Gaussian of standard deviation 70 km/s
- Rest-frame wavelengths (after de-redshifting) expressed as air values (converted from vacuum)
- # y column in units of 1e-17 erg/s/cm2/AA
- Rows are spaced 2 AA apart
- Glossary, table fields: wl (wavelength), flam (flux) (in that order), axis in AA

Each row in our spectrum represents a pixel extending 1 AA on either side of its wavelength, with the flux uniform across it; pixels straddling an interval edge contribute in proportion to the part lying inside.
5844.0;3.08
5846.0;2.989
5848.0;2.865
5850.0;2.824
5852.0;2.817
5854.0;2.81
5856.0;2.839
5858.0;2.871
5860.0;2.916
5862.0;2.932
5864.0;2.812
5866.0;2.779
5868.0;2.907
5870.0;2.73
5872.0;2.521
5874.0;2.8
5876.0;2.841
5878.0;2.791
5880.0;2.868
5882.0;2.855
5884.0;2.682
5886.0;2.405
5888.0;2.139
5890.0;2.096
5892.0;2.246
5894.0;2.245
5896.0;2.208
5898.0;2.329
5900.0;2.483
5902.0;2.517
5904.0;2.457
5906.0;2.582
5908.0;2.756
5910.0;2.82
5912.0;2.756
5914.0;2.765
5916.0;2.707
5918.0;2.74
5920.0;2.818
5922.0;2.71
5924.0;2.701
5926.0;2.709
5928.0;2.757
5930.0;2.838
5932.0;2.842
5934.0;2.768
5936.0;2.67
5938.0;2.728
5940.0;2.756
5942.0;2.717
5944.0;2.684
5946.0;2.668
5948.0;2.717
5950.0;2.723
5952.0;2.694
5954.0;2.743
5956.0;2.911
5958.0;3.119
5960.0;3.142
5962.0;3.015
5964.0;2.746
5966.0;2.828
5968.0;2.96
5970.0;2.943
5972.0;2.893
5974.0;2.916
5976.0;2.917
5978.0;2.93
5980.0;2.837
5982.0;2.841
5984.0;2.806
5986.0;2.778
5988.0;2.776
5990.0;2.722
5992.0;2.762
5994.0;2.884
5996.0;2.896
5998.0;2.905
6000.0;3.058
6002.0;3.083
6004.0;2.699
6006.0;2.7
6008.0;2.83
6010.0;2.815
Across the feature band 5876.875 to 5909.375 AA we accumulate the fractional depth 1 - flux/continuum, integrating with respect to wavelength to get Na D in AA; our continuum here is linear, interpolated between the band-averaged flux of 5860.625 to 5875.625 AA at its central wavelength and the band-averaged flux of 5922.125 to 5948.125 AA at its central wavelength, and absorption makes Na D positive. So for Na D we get 3.3 AA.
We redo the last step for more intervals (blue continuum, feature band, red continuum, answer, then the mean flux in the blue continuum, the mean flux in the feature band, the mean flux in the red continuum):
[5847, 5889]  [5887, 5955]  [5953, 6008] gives 4.8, 2.76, 2.62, 2.88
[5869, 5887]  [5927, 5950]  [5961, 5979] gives 0.8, 2.72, 2.74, 2.91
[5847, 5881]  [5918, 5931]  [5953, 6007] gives 0.4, 2.82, 2.75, 2.88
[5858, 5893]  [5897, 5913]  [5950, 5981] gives 0.9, 2.67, 2.59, 2.9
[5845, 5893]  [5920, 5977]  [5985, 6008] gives -0.4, 2.72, 2.81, 2.84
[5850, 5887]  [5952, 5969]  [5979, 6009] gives -0.6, 2.79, 2.92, 2.84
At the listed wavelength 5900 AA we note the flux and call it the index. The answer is 2.483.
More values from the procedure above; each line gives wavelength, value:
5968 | 2.96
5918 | 2.74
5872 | 2.521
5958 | 3.119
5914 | 2.765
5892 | 2.246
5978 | 2.93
